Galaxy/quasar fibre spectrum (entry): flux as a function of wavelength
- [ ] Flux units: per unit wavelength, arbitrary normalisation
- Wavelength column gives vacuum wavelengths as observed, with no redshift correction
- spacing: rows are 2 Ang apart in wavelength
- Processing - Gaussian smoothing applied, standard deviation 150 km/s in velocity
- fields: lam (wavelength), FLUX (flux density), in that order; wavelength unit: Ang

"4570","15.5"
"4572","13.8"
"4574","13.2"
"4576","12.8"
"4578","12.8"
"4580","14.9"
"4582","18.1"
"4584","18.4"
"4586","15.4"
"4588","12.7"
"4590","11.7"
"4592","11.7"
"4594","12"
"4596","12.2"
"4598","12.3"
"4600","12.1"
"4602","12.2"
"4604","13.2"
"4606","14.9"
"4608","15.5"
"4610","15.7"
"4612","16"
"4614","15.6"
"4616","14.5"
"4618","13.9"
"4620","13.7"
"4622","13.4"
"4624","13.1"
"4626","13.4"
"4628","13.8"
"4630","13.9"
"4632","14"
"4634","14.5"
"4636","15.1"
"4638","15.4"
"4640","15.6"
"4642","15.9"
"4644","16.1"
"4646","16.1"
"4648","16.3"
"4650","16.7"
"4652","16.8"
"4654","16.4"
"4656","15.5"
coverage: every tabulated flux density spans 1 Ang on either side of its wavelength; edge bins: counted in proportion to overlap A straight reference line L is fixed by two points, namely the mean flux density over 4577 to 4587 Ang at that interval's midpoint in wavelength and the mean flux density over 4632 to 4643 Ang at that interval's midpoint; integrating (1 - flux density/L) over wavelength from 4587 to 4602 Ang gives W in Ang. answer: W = 3.5 Ang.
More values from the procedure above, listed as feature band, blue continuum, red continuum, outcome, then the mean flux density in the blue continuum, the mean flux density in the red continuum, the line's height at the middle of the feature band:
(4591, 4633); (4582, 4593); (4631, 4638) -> 2.4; 14.4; 14.7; 14.5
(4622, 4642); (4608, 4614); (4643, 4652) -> 2.2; 15.8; 16.4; 16.1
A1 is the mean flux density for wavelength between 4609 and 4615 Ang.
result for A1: 15.8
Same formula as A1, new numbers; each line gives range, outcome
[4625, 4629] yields 13.6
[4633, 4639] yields 15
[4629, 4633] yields 13.9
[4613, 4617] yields 15.1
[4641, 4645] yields 16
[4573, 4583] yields 14.4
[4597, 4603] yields 12.2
